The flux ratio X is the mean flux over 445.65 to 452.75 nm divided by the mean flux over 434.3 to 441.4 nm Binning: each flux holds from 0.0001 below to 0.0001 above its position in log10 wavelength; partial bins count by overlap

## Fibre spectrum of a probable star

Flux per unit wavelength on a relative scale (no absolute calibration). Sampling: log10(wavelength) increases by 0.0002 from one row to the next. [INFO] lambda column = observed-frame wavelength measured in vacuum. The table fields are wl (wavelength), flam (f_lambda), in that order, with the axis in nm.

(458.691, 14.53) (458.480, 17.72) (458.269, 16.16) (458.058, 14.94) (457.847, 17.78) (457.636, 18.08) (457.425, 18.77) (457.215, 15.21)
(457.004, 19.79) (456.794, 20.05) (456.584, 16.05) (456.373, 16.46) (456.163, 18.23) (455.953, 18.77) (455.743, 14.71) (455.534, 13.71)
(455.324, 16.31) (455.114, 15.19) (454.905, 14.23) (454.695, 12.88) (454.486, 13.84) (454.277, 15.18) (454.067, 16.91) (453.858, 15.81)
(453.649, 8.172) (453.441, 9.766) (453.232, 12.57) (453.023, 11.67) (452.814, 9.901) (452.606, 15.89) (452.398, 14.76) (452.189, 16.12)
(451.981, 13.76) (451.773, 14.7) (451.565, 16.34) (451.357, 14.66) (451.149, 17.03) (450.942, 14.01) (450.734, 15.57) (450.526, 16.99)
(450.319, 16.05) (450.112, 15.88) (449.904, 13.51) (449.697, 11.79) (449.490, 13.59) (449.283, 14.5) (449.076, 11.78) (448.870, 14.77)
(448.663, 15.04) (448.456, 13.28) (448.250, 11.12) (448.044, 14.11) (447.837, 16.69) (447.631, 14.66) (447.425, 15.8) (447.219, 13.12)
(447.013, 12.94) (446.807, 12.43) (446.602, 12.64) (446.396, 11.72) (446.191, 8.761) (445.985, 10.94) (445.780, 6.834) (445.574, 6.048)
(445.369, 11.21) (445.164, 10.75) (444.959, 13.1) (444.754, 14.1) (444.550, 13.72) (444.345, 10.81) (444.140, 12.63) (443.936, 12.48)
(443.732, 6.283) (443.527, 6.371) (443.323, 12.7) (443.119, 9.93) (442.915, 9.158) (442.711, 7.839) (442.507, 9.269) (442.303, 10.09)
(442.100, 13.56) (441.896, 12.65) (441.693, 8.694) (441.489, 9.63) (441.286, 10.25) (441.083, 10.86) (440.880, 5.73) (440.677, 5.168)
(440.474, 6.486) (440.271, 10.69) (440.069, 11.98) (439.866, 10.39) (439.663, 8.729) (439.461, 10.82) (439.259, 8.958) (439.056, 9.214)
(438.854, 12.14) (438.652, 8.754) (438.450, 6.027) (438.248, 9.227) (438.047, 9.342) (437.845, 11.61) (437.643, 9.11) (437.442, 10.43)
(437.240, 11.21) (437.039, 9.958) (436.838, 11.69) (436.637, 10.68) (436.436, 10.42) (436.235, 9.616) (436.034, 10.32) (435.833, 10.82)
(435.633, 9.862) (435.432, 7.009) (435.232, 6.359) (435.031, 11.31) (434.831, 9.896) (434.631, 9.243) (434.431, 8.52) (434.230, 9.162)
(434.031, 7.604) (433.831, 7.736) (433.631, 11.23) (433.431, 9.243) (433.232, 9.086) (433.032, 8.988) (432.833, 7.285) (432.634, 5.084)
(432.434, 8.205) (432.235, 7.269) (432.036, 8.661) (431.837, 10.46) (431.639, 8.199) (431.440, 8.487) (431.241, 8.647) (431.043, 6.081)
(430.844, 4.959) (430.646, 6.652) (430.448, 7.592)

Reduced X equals 1.45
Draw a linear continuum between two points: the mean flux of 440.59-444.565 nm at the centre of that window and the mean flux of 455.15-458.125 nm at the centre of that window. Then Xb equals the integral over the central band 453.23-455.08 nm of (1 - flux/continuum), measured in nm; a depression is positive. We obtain 0.283 nm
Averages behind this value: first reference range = 9.83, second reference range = 17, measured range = 13.4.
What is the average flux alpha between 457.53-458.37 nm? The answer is 16.7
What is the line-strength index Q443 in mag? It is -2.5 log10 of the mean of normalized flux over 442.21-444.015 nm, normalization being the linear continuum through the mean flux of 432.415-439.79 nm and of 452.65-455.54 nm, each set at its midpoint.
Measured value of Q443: 0.17 mag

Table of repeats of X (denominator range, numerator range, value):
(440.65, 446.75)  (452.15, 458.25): 1.49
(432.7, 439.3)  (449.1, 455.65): 1.50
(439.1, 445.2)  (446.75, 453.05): 1.42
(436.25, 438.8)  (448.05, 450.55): 1.41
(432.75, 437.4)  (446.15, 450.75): 1.46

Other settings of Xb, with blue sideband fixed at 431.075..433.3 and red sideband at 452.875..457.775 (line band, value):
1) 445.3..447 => 0.31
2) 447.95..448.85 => -0.02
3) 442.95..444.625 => 0.18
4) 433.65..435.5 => 0.04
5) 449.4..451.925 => -0.21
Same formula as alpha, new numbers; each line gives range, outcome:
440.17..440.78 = 7.44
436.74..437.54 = 10.8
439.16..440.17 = 10.2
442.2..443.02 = 9.1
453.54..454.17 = 13.6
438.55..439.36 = 9.76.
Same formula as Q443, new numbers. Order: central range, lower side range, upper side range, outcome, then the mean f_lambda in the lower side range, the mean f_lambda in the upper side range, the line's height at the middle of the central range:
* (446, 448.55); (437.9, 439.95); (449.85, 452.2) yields 0.04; 9.4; 15.4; 13.5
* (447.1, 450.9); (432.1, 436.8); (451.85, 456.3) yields -0.12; 8.95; 14.2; 12.9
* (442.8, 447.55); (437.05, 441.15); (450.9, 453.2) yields 0.06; 9.34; 14.4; 11.7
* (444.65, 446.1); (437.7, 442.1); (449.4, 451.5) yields 0.18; 9.49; 14.9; 12.3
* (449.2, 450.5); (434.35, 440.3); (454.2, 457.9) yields -0.01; 9.81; 16.4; 14.2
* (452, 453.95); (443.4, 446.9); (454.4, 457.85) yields 0.16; 10.6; 16.5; 14.8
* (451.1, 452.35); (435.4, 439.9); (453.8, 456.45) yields -0.06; 9.88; 15.5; 14.4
